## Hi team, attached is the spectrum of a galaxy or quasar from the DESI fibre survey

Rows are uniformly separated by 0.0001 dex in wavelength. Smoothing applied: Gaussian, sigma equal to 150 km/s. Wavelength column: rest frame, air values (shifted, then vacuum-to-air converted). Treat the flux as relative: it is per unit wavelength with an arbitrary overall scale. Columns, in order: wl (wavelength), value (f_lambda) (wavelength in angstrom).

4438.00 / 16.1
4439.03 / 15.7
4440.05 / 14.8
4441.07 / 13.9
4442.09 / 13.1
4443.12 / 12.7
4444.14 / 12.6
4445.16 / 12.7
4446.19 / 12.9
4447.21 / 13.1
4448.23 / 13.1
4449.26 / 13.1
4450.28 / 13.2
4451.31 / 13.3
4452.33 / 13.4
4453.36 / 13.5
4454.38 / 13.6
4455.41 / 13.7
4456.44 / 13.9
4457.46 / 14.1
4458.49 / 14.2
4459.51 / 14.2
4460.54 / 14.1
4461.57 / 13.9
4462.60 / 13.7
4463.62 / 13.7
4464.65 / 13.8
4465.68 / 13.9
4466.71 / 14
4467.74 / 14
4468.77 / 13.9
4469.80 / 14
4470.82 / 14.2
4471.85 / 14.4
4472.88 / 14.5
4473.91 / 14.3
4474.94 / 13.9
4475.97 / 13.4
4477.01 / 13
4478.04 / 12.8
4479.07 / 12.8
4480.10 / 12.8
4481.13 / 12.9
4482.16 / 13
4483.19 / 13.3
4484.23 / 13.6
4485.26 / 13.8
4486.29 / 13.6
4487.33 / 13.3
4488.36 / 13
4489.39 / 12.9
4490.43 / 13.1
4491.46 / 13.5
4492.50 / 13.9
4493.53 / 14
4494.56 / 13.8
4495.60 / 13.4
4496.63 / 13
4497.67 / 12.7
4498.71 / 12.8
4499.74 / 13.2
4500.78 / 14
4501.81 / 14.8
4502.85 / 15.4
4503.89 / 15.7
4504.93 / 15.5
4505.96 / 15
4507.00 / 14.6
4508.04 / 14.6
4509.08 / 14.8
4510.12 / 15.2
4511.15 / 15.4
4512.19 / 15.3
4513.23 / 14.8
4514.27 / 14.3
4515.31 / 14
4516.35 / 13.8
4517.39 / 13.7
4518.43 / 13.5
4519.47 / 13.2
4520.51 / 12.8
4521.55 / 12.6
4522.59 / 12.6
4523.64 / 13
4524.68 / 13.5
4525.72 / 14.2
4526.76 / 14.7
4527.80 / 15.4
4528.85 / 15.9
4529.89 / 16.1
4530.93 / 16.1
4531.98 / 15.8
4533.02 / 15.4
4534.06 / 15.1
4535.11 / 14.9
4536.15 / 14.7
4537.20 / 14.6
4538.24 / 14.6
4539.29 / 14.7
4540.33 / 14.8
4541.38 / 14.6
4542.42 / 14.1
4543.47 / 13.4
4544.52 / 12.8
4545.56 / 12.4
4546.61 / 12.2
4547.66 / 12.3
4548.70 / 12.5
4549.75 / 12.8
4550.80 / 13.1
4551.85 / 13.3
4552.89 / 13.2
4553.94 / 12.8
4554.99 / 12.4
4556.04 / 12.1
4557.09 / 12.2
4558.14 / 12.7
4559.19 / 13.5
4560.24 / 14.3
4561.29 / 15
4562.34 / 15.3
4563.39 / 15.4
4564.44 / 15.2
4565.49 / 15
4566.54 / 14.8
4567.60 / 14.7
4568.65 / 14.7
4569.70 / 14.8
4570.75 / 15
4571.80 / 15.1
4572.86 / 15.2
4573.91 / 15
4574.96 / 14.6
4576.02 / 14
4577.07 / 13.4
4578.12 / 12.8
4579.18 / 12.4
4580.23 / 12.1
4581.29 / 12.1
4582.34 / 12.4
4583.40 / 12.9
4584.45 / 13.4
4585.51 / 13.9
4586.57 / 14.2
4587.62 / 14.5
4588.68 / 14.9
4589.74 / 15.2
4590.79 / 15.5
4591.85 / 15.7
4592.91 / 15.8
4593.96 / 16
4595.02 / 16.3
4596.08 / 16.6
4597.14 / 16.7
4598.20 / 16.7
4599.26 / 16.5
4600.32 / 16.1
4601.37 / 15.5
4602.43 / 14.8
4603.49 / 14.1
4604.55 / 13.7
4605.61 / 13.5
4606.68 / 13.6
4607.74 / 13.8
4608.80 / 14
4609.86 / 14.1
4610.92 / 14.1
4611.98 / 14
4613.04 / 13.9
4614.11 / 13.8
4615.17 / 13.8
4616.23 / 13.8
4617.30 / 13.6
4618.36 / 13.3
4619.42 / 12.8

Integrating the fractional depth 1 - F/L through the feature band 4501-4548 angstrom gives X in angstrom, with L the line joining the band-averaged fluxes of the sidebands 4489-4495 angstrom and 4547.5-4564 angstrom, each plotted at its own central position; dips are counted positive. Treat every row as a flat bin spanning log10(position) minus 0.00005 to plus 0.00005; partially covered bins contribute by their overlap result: -3.3 angstrom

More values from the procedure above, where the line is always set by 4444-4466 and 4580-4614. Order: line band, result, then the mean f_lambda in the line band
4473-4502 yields 0.9 angstrom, 13.4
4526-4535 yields -0.9 angstrom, 15.5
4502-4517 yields -1.0 angstrom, 14.9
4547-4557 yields 1.1 angstrom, 12.7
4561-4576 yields -0.6 angstrom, 14.9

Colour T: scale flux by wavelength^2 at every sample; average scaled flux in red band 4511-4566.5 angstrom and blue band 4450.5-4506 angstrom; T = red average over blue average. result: 1.0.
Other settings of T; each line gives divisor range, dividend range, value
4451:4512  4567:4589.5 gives 1.05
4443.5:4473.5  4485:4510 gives 1.04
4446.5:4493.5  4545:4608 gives 1.09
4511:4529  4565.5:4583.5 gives 1.02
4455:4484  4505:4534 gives 1.08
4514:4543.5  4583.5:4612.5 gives 1.07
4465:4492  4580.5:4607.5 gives 1.15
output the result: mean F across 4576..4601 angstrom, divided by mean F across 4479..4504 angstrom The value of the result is 1.1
